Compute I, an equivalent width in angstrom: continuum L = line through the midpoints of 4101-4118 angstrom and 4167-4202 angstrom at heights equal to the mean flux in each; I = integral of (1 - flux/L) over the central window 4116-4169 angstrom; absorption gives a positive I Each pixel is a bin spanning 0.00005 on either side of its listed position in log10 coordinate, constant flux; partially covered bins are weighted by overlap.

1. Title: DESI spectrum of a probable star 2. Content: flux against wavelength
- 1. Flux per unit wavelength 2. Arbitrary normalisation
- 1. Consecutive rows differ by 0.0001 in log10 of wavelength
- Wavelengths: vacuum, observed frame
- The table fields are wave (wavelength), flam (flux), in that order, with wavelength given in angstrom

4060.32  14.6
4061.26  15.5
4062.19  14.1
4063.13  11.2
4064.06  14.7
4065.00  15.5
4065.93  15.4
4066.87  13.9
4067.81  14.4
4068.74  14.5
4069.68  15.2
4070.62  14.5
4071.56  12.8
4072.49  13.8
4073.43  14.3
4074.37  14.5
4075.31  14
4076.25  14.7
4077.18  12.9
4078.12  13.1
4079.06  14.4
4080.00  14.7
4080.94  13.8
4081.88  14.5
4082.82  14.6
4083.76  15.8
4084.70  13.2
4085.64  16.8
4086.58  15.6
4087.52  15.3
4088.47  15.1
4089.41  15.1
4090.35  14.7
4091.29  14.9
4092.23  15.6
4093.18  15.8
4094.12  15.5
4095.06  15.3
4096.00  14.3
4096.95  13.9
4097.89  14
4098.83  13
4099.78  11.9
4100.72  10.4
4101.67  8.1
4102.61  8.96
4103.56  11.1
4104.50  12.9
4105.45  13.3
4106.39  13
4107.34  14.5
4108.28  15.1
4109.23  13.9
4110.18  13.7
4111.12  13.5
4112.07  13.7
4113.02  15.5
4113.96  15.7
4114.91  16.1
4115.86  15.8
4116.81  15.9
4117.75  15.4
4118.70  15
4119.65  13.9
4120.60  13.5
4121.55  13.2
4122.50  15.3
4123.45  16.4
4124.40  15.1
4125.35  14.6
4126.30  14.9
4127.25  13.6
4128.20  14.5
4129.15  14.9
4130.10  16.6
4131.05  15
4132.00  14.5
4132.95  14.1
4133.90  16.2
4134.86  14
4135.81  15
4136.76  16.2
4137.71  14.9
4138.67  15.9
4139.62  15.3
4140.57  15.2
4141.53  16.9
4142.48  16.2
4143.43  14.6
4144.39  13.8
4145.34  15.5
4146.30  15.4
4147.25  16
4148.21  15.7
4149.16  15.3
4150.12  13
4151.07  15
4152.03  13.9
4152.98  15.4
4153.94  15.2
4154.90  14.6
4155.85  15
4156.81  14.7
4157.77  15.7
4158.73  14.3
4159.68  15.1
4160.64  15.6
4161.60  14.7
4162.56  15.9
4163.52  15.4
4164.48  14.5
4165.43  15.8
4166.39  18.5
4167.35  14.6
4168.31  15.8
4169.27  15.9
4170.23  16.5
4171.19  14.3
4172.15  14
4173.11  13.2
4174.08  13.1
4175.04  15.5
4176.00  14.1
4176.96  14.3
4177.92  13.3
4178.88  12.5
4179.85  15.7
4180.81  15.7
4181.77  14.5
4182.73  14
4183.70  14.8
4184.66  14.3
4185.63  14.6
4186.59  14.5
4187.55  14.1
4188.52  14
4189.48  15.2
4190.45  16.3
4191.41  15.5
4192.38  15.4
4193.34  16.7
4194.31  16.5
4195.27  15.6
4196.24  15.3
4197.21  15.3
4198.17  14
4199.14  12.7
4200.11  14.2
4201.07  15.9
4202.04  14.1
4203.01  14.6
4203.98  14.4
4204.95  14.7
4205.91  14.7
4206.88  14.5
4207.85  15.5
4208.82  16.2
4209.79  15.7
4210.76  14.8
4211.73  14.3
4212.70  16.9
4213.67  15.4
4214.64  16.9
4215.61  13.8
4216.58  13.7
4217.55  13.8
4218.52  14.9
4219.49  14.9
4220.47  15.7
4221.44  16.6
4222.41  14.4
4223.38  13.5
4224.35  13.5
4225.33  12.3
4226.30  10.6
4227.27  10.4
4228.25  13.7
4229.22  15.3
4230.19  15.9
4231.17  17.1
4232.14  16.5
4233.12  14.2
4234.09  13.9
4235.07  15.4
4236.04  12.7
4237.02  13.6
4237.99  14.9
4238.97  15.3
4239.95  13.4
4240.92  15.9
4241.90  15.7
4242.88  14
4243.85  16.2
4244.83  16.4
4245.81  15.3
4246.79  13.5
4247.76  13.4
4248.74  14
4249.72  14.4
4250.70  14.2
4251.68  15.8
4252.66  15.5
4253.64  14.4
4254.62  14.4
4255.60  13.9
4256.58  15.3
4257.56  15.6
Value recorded -3.74 angstrom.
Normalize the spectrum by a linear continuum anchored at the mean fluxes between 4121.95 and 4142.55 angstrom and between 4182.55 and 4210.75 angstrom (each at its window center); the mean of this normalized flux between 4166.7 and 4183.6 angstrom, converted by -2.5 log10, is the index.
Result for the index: 0.03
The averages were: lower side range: 15.2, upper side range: 14.9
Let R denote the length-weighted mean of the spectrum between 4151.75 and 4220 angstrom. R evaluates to 14.9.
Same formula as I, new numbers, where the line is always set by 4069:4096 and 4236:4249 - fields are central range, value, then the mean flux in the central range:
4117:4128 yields 0.0 angstrom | 14.7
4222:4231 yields 0.8 angstrom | 13.4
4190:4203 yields -0.4 angstrom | 15.2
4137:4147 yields -0.5 angstrom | 15.4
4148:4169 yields -0.7 angstrom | 15.2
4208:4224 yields -0.5 angstrom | 15.1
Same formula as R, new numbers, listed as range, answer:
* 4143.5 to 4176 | 15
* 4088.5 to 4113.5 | 13.6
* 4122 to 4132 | 15.1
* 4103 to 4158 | 14.8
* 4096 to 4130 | 13.9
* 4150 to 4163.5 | 14.9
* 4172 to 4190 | 14.3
